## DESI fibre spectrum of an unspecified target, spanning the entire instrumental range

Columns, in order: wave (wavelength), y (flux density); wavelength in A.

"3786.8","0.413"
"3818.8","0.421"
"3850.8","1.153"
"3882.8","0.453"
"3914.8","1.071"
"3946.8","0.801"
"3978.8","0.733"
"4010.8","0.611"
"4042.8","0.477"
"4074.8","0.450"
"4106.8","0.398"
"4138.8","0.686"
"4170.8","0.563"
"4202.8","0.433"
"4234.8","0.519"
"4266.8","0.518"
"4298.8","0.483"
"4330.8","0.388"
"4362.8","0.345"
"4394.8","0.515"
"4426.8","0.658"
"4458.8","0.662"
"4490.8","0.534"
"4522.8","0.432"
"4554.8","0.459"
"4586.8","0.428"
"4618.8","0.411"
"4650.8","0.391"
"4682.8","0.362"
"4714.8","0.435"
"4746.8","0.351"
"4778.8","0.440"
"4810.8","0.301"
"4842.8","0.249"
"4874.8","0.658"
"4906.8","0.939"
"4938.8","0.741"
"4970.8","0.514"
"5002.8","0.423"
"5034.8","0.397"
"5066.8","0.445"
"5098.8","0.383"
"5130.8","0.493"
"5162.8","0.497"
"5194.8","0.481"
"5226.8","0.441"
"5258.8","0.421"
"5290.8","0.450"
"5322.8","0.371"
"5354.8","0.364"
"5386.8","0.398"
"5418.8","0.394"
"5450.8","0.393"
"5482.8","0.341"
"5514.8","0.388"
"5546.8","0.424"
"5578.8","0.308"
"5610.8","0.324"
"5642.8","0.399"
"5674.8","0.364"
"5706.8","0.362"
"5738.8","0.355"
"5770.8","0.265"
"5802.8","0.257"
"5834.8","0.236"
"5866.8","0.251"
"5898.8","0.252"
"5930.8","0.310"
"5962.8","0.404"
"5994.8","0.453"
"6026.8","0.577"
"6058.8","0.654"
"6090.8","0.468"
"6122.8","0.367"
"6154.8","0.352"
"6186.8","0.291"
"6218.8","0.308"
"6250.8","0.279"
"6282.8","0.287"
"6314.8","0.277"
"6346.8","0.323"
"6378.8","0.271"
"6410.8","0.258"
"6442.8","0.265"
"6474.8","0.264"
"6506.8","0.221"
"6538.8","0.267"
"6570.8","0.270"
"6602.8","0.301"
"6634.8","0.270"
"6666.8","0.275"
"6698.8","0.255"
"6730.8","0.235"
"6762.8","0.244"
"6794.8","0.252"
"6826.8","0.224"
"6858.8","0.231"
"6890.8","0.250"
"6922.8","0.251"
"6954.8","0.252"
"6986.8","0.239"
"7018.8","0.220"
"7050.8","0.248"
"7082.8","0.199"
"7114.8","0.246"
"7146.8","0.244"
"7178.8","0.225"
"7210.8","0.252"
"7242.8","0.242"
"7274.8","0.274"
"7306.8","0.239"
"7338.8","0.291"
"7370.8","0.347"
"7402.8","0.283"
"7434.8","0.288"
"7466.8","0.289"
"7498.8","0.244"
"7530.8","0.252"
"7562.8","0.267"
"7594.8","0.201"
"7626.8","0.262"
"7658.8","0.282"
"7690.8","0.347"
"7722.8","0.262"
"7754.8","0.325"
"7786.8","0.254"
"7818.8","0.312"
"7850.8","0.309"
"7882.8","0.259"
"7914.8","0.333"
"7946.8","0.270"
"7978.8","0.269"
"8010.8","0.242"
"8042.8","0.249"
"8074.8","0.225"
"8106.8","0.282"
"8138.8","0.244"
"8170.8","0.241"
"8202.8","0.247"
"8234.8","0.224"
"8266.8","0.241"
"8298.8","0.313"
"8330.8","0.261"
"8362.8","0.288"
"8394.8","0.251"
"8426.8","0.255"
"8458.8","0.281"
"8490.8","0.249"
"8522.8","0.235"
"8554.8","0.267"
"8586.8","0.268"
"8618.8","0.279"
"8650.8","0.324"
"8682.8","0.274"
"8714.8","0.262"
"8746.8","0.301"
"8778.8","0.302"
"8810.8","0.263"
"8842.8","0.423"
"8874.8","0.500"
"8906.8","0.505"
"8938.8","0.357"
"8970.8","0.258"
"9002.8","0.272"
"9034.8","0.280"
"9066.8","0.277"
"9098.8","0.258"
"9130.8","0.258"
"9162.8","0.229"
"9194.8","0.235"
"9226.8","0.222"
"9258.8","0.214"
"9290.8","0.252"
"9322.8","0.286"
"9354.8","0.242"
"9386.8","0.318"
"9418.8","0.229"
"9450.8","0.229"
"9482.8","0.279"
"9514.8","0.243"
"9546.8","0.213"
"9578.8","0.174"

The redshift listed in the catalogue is 2.17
